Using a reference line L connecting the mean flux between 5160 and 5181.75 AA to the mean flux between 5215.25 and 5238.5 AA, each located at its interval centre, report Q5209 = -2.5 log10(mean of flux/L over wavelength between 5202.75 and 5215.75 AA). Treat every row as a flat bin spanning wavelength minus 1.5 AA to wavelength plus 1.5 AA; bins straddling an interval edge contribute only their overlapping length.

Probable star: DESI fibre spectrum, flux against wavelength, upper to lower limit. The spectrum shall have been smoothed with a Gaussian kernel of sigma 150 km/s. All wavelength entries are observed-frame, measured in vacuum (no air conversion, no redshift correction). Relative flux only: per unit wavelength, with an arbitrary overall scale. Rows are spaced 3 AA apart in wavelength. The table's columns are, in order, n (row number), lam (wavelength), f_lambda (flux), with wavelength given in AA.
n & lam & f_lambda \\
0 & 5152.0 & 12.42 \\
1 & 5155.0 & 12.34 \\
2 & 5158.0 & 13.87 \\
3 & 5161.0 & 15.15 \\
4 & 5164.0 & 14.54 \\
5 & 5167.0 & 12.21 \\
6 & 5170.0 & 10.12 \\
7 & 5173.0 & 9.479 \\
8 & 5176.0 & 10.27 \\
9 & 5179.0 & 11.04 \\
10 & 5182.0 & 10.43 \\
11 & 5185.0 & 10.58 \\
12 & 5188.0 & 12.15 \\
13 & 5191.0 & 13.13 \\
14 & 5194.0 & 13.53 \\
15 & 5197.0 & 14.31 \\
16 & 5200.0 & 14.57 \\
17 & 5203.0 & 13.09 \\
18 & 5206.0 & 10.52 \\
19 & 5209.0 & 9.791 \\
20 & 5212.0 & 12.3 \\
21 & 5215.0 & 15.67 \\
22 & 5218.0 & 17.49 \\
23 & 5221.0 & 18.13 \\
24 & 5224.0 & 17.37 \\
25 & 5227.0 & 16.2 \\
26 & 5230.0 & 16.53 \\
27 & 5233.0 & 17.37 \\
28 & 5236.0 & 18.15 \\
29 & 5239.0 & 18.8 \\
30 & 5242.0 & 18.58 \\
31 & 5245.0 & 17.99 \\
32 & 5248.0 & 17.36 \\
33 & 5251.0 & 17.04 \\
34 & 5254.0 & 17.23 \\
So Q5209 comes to 0.28 mag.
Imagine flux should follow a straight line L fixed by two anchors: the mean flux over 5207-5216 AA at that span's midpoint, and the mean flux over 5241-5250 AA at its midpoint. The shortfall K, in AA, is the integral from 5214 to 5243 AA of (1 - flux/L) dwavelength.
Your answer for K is -4.69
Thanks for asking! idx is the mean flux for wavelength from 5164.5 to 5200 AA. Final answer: 11.8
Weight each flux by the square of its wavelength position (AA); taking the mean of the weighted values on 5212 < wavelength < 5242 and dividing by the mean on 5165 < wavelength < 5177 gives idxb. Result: 1.64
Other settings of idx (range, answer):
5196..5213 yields 12.4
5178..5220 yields 12.8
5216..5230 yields 17.2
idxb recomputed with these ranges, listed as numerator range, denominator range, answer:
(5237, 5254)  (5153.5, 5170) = 1.39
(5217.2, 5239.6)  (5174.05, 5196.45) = 1.52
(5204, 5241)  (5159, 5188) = 1.38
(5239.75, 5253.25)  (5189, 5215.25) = 1.41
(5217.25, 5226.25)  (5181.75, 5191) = 1.55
